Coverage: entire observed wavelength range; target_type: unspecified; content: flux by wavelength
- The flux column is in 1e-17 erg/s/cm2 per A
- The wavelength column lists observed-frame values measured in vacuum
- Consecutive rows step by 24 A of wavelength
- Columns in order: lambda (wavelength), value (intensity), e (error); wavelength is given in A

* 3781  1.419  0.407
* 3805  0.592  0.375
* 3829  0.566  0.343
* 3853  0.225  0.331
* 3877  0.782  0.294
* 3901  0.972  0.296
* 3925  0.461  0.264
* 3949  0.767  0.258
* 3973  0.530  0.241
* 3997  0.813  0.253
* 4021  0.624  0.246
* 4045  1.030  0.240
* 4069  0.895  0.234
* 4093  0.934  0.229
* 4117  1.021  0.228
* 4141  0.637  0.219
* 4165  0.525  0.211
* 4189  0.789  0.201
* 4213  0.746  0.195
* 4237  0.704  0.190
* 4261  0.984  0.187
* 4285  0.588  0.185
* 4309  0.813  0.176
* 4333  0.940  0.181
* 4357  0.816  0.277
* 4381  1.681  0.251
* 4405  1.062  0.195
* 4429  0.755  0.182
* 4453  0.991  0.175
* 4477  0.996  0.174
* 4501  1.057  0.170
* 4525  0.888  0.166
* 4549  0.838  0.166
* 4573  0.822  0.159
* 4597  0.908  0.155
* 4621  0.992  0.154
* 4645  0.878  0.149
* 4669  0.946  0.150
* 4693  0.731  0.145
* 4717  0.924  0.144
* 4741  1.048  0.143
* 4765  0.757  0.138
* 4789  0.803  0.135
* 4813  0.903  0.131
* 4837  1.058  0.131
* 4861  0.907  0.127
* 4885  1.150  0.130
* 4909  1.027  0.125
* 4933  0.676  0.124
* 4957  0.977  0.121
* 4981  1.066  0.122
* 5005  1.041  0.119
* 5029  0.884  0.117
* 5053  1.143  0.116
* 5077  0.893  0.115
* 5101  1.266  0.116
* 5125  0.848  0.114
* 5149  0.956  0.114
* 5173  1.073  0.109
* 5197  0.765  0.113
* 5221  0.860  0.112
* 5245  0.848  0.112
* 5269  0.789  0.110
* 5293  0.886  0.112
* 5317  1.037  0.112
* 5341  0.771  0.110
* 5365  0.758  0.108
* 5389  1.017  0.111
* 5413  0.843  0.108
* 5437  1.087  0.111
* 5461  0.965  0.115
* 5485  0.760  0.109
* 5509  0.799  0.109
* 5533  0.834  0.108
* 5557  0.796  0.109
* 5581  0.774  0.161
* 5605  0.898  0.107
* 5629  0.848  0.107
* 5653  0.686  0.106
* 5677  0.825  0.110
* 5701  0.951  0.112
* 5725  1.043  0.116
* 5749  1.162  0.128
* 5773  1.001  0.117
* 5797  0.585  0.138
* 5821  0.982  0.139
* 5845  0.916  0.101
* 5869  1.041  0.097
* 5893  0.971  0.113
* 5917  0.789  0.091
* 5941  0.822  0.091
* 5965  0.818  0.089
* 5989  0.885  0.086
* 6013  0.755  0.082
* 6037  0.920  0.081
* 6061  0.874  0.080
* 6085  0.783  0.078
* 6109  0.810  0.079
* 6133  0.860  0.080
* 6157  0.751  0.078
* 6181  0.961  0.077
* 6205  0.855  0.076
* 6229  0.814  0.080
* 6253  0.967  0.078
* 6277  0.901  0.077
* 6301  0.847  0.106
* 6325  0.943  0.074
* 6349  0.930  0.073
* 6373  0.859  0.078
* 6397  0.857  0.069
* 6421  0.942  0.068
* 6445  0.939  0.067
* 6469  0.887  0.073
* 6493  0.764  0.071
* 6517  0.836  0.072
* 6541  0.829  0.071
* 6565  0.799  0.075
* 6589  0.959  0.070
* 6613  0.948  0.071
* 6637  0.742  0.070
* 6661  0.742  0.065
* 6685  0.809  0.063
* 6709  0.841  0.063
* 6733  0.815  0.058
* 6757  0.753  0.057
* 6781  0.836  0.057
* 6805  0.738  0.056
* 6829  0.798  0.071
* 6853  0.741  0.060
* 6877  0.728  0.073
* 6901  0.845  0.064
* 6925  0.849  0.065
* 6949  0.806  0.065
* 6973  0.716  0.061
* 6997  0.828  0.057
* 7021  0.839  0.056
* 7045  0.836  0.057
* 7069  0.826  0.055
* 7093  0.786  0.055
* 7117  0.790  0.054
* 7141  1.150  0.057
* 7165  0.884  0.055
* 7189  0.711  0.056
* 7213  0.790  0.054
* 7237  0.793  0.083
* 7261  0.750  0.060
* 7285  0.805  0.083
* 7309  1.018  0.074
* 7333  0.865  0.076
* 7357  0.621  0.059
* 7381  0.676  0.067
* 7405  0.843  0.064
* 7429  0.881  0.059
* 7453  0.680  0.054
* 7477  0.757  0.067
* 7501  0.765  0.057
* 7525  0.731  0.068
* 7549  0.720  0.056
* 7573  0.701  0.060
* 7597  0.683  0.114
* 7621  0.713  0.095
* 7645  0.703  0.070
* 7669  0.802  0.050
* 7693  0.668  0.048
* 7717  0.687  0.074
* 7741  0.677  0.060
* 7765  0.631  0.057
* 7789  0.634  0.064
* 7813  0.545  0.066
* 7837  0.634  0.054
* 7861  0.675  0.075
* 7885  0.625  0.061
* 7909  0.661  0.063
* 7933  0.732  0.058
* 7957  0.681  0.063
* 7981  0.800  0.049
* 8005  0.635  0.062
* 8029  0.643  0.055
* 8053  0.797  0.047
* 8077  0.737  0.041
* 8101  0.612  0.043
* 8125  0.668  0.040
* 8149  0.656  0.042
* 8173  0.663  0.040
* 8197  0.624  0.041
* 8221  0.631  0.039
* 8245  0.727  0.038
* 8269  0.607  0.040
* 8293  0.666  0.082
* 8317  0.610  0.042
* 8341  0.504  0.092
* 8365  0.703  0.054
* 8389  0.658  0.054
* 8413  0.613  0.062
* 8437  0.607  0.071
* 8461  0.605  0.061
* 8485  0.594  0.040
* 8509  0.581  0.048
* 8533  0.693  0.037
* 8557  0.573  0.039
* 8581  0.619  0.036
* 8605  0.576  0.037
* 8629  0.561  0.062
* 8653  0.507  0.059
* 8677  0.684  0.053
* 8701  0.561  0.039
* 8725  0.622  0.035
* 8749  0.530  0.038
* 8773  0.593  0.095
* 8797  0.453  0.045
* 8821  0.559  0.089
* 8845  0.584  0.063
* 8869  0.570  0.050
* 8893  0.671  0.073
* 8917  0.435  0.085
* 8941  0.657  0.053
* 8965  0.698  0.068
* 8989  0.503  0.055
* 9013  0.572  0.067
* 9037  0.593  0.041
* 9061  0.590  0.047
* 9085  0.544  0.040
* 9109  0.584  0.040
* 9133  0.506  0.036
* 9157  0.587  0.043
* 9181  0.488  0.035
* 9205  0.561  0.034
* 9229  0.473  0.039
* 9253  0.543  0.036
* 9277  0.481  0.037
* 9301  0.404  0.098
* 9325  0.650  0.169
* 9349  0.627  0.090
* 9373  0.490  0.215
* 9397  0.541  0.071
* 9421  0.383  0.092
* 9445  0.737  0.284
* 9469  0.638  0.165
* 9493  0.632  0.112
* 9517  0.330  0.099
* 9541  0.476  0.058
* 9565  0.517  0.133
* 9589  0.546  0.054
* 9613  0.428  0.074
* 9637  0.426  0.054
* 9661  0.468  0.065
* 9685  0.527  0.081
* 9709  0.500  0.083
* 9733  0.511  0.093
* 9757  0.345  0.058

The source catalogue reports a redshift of 0.09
